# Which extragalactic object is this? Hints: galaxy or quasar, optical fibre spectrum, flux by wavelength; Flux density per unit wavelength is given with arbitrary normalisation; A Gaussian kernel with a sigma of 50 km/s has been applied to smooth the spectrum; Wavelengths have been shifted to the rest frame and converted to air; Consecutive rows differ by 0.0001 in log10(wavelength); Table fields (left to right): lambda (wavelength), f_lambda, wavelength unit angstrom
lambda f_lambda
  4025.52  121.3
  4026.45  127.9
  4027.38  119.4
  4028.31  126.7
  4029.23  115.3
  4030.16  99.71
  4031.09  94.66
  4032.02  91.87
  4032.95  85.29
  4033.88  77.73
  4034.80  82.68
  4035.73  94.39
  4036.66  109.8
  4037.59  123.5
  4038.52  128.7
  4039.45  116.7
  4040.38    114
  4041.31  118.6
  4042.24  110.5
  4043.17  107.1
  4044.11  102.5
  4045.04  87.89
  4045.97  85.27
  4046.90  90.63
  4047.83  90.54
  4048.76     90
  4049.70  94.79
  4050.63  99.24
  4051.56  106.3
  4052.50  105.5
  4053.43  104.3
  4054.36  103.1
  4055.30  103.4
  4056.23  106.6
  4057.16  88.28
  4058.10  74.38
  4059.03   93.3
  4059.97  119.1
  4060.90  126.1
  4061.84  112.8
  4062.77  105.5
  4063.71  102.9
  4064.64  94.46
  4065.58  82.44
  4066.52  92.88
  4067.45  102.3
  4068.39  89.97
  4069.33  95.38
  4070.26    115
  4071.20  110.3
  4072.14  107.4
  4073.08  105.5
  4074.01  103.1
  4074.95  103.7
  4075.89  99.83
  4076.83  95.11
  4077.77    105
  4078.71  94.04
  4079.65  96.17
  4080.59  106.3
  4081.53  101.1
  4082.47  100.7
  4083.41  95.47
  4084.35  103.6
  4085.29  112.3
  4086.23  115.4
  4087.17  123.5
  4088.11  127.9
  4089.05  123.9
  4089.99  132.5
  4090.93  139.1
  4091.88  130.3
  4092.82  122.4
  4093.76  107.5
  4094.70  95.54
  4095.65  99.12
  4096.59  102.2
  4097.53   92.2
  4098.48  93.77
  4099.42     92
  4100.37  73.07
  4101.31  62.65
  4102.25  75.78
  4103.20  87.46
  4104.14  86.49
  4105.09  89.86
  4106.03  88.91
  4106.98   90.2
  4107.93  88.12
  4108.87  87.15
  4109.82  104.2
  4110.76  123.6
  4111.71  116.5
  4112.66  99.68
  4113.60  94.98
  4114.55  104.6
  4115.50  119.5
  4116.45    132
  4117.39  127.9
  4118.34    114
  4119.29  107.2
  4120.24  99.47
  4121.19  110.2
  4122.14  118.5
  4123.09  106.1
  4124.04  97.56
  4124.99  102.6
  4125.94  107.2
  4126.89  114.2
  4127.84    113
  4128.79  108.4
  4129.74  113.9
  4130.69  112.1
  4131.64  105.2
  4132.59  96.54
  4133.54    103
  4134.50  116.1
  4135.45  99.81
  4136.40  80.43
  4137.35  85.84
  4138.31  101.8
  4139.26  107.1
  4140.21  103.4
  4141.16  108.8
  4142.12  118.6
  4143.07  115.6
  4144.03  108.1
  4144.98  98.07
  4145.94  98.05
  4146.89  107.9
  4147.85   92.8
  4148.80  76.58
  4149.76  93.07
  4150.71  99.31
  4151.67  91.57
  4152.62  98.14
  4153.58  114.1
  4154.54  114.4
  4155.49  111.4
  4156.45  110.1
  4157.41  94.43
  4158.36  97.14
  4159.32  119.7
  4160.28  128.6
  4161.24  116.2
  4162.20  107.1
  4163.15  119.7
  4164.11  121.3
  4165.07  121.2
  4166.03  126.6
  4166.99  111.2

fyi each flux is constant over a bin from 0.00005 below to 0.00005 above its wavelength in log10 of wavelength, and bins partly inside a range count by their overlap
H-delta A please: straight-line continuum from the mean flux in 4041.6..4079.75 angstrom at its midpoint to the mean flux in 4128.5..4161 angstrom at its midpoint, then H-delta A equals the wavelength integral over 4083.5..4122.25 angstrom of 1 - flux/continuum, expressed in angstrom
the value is -1.1 angstrom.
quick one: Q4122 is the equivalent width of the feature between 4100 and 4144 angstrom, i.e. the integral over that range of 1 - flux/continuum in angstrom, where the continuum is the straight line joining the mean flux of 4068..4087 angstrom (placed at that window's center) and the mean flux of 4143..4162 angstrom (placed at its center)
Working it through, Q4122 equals 0.4 angstrom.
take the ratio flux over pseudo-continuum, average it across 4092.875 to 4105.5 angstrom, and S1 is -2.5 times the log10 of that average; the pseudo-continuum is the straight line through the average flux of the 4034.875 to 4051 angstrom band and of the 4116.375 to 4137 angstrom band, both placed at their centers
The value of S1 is 0.18 mag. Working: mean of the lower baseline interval 103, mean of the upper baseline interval 108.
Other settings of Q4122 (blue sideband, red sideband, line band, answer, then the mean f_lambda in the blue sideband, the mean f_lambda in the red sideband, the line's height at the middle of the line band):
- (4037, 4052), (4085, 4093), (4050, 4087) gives 4.3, 104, 126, 116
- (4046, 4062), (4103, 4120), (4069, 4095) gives -2.0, 99.8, 104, 102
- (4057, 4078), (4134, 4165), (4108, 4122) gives -0.8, 101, 105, 103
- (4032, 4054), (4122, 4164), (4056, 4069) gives 0.3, 101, 105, 102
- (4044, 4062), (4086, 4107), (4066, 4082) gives -0.1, 98.9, 102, 101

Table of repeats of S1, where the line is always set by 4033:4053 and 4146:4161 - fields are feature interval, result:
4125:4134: -0.05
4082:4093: -0.16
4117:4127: -0.06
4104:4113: 0.05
